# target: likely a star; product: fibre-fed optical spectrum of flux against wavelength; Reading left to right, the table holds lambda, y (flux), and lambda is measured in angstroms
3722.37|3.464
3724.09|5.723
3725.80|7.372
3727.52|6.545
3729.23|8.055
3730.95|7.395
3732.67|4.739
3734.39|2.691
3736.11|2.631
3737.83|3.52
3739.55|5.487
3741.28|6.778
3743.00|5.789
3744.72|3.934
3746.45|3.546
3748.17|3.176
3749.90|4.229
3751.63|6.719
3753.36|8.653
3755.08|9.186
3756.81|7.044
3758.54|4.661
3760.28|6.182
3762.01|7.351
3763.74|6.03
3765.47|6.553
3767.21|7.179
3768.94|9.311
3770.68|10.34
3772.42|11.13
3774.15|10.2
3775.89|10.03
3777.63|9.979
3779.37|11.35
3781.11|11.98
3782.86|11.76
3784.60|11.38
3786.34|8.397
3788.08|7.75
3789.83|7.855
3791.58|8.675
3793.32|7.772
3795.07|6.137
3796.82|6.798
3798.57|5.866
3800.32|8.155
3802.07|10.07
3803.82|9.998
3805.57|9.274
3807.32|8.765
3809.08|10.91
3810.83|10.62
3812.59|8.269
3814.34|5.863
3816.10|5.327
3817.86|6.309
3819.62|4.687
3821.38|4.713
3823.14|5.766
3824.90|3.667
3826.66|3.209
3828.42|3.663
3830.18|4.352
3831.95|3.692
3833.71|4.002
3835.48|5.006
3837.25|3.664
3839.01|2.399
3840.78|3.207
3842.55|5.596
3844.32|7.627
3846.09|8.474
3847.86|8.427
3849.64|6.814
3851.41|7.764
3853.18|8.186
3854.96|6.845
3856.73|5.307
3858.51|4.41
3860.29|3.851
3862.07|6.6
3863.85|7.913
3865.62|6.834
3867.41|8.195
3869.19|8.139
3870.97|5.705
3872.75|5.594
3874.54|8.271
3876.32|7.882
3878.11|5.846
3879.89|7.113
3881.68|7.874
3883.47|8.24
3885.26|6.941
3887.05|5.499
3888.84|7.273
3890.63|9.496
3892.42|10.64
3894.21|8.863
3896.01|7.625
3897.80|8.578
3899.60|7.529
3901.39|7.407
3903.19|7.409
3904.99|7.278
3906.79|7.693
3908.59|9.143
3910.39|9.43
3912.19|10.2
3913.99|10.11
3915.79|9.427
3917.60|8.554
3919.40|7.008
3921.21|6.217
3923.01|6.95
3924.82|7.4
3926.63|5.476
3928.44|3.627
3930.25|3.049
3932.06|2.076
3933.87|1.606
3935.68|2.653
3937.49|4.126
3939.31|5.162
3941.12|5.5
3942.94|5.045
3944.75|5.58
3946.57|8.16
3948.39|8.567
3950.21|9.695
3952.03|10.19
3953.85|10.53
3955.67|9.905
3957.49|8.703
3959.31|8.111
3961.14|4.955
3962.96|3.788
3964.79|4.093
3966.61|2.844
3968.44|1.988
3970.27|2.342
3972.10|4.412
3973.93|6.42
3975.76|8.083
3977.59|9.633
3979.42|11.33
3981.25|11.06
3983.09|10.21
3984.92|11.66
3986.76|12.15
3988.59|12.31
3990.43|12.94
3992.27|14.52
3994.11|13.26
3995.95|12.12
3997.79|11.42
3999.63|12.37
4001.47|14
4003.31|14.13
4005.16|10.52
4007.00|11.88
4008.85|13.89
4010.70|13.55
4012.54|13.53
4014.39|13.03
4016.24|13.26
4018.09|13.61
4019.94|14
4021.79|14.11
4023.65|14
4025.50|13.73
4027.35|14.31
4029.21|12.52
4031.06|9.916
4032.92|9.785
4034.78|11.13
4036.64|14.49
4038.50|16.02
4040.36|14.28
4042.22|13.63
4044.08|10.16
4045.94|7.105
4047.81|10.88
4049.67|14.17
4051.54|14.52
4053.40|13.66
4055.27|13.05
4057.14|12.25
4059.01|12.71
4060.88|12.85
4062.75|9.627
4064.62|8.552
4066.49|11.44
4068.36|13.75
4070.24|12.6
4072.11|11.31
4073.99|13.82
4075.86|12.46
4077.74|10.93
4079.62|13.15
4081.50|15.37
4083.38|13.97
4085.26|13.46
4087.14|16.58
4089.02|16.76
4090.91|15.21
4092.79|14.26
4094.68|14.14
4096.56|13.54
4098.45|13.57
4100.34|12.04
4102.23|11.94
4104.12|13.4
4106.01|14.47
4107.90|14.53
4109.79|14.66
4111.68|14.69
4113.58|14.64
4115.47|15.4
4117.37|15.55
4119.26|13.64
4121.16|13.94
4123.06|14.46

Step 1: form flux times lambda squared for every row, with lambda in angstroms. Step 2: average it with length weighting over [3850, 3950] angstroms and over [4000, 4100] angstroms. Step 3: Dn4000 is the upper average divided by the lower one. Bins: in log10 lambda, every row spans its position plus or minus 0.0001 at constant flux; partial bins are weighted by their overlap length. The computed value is 2.04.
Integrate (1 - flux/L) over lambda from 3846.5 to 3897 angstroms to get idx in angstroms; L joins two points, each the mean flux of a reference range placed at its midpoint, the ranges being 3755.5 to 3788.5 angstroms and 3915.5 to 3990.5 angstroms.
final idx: 3.6 angstroms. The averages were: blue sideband 8.9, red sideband 6.91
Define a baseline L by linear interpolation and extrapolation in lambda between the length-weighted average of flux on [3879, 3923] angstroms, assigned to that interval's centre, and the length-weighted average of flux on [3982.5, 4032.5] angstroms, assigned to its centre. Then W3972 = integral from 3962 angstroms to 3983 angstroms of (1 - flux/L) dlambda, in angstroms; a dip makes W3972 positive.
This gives 9.65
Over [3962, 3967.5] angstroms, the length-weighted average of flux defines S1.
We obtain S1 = 3.6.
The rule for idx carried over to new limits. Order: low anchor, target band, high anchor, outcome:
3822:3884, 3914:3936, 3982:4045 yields 8.2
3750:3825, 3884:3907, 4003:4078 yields 4.9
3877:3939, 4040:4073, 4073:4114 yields 1.5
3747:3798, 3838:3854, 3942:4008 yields 3.9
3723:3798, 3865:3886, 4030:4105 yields 4.7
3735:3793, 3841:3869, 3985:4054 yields 7.8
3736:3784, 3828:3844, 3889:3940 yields 6.9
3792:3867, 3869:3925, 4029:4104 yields 2.4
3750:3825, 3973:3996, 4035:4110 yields 0.8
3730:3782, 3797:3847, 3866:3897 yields 7.4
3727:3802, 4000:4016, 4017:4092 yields -1.4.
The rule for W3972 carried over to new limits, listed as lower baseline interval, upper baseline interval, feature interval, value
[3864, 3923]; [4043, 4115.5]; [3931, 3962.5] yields 9.97 angstroms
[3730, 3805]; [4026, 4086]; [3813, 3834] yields 9.21 angstroms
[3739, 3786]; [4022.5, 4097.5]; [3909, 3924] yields 2.78 angstroms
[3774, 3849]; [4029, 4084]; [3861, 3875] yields 2.18 angstroms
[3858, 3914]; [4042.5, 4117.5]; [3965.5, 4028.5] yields -2.06 angstroms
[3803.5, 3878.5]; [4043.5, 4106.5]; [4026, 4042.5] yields -1.62 angstroms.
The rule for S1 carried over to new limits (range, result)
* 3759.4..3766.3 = 6.53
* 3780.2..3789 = 10.2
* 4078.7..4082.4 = 14.3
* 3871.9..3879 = 6.9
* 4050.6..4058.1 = 13.4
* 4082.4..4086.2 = 13.7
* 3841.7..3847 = 7.25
